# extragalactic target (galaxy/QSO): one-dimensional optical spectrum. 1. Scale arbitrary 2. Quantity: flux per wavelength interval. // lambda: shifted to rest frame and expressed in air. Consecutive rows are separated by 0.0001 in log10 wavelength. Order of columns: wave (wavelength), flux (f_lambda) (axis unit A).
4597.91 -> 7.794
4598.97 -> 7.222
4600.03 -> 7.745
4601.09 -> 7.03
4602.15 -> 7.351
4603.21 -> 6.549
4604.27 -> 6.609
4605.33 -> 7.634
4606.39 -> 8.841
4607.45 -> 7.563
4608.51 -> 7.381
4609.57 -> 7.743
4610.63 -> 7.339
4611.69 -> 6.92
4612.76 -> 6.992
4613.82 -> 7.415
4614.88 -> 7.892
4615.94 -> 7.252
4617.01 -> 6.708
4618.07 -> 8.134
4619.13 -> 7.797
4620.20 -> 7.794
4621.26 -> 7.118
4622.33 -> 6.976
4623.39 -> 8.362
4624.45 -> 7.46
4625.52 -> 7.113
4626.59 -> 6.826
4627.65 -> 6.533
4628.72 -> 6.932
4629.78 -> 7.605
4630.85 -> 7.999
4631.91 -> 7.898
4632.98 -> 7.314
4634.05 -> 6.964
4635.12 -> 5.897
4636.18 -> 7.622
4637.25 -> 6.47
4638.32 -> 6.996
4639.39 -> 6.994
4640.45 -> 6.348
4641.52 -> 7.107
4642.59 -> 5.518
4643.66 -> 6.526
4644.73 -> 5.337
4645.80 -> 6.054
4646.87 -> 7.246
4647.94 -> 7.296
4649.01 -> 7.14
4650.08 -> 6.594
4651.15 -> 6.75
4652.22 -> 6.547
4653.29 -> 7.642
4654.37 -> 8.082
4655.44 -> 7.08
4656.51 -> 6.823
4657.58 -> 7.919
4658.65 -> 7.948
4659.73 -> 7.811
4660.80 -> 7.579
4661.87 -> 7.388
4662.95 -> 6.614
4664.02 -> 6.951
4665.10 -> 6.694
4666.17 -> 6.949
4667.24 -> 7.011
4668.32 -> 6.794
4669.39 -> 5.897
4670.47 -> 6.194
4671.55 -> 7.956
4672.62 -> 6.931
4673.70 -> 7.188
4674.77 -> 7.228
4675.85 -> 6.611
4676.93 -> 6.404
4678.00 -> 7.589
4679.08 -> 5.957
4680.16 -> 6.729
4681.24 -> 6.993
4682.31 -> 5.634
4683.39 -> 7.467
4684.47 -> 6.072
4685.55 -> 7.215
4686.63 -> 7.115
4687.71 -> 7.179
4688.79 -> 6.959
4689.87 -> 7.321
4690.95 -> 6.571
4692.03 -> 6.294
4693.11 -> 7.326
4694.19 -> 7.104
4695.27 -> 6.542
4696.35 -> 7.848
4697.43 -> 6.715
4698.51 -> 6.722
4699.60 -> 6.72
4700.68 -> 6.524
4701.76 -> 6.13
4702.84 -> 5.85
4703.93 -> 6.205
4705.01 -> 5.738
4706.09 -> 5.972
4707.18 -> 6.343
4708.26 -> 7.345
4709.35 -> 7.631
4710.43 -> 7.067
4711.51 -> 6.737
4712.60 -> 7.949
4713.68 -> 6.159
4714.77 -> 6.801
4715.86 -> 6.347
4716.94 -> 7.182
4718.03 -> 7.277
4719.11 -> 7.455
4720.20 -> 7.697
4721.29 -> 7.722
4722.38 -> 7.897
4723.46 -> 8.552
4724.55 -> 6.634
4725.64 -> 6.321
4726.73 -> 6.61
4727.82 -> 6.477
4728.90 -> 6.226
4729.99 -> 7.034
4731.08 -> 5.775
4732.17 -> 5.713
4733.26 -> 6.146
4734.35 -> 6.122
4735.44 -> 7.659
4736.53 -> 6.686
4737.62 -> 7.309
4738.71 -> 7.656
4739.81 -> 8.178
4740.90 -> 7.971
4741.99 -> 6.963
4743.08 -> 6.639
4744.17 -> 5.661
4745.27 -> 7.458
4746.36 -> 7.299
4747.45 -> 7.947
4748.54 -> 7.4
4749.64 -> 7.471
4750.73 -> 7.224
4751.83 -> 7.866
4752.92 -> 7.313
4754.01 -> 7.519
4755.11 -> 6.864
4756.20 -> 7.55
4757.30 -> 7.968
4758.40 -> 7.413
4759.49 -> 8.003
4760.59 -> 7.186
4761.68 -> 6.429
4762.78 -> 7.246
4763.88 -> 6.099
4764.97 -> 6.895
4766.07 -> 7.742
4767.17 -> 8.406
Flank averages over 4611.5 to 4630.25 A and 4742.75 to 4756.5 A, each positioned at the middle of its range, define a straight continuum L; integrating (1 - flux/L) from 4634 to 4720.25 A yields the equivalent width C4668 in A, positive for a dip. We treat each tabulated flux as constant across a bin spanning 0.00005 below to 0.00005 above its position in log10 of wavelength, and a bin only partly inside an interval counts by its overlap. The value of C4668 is 5.2 A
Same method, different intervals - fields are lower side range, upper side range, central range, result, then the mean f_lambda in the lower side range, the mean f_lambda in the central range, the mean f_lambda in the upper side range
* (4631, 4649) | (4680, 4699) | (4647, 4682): -1.1 A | 6.76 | 7.03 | 6.88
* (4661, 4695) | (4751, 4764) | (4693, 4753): 1.5 A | 6.85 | 6.95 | 7.32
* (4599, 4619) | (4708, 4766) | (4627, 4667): 1.7 A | 7.4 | 7.01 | 7.11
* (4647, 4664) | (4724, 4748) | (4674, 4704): 1.4 A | 7.27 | 6.76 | 6.84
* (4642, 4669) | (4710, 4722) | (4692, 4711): 1.1 A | 6.97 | 6.68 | 7.14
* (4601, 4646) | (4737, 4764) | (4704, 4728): 0.9 A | 7.15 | 6.99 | 7.32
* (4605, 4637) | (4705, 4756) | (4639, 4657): 1.3 A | 7.39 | 6.77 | 7.04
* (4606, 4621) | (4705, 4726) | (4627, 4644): 1.2 A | 7.54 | 6.93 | 7.08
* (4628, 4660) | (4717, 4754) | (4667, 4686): 0.7 A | 7.01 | 6.76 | 7.11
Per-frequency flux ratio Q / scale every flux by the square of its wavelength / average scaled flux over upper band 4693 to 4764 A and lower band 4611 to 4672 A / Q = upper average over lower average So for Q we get 1.0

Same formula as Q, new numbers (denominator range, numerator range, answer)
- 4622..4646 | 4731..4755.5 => 1.08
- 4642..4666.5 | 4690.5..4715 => 0.98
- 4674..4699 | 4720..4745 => 1.03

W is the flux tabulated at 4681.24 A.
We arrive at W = 6.993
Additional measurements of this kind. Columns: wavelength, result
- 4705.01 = 5.738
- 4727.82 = 6.477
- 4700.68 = 6.524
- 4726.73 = 6.61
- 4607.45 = 7.563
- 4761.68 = 6.429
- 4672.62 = 6.931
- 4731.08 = 5.775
